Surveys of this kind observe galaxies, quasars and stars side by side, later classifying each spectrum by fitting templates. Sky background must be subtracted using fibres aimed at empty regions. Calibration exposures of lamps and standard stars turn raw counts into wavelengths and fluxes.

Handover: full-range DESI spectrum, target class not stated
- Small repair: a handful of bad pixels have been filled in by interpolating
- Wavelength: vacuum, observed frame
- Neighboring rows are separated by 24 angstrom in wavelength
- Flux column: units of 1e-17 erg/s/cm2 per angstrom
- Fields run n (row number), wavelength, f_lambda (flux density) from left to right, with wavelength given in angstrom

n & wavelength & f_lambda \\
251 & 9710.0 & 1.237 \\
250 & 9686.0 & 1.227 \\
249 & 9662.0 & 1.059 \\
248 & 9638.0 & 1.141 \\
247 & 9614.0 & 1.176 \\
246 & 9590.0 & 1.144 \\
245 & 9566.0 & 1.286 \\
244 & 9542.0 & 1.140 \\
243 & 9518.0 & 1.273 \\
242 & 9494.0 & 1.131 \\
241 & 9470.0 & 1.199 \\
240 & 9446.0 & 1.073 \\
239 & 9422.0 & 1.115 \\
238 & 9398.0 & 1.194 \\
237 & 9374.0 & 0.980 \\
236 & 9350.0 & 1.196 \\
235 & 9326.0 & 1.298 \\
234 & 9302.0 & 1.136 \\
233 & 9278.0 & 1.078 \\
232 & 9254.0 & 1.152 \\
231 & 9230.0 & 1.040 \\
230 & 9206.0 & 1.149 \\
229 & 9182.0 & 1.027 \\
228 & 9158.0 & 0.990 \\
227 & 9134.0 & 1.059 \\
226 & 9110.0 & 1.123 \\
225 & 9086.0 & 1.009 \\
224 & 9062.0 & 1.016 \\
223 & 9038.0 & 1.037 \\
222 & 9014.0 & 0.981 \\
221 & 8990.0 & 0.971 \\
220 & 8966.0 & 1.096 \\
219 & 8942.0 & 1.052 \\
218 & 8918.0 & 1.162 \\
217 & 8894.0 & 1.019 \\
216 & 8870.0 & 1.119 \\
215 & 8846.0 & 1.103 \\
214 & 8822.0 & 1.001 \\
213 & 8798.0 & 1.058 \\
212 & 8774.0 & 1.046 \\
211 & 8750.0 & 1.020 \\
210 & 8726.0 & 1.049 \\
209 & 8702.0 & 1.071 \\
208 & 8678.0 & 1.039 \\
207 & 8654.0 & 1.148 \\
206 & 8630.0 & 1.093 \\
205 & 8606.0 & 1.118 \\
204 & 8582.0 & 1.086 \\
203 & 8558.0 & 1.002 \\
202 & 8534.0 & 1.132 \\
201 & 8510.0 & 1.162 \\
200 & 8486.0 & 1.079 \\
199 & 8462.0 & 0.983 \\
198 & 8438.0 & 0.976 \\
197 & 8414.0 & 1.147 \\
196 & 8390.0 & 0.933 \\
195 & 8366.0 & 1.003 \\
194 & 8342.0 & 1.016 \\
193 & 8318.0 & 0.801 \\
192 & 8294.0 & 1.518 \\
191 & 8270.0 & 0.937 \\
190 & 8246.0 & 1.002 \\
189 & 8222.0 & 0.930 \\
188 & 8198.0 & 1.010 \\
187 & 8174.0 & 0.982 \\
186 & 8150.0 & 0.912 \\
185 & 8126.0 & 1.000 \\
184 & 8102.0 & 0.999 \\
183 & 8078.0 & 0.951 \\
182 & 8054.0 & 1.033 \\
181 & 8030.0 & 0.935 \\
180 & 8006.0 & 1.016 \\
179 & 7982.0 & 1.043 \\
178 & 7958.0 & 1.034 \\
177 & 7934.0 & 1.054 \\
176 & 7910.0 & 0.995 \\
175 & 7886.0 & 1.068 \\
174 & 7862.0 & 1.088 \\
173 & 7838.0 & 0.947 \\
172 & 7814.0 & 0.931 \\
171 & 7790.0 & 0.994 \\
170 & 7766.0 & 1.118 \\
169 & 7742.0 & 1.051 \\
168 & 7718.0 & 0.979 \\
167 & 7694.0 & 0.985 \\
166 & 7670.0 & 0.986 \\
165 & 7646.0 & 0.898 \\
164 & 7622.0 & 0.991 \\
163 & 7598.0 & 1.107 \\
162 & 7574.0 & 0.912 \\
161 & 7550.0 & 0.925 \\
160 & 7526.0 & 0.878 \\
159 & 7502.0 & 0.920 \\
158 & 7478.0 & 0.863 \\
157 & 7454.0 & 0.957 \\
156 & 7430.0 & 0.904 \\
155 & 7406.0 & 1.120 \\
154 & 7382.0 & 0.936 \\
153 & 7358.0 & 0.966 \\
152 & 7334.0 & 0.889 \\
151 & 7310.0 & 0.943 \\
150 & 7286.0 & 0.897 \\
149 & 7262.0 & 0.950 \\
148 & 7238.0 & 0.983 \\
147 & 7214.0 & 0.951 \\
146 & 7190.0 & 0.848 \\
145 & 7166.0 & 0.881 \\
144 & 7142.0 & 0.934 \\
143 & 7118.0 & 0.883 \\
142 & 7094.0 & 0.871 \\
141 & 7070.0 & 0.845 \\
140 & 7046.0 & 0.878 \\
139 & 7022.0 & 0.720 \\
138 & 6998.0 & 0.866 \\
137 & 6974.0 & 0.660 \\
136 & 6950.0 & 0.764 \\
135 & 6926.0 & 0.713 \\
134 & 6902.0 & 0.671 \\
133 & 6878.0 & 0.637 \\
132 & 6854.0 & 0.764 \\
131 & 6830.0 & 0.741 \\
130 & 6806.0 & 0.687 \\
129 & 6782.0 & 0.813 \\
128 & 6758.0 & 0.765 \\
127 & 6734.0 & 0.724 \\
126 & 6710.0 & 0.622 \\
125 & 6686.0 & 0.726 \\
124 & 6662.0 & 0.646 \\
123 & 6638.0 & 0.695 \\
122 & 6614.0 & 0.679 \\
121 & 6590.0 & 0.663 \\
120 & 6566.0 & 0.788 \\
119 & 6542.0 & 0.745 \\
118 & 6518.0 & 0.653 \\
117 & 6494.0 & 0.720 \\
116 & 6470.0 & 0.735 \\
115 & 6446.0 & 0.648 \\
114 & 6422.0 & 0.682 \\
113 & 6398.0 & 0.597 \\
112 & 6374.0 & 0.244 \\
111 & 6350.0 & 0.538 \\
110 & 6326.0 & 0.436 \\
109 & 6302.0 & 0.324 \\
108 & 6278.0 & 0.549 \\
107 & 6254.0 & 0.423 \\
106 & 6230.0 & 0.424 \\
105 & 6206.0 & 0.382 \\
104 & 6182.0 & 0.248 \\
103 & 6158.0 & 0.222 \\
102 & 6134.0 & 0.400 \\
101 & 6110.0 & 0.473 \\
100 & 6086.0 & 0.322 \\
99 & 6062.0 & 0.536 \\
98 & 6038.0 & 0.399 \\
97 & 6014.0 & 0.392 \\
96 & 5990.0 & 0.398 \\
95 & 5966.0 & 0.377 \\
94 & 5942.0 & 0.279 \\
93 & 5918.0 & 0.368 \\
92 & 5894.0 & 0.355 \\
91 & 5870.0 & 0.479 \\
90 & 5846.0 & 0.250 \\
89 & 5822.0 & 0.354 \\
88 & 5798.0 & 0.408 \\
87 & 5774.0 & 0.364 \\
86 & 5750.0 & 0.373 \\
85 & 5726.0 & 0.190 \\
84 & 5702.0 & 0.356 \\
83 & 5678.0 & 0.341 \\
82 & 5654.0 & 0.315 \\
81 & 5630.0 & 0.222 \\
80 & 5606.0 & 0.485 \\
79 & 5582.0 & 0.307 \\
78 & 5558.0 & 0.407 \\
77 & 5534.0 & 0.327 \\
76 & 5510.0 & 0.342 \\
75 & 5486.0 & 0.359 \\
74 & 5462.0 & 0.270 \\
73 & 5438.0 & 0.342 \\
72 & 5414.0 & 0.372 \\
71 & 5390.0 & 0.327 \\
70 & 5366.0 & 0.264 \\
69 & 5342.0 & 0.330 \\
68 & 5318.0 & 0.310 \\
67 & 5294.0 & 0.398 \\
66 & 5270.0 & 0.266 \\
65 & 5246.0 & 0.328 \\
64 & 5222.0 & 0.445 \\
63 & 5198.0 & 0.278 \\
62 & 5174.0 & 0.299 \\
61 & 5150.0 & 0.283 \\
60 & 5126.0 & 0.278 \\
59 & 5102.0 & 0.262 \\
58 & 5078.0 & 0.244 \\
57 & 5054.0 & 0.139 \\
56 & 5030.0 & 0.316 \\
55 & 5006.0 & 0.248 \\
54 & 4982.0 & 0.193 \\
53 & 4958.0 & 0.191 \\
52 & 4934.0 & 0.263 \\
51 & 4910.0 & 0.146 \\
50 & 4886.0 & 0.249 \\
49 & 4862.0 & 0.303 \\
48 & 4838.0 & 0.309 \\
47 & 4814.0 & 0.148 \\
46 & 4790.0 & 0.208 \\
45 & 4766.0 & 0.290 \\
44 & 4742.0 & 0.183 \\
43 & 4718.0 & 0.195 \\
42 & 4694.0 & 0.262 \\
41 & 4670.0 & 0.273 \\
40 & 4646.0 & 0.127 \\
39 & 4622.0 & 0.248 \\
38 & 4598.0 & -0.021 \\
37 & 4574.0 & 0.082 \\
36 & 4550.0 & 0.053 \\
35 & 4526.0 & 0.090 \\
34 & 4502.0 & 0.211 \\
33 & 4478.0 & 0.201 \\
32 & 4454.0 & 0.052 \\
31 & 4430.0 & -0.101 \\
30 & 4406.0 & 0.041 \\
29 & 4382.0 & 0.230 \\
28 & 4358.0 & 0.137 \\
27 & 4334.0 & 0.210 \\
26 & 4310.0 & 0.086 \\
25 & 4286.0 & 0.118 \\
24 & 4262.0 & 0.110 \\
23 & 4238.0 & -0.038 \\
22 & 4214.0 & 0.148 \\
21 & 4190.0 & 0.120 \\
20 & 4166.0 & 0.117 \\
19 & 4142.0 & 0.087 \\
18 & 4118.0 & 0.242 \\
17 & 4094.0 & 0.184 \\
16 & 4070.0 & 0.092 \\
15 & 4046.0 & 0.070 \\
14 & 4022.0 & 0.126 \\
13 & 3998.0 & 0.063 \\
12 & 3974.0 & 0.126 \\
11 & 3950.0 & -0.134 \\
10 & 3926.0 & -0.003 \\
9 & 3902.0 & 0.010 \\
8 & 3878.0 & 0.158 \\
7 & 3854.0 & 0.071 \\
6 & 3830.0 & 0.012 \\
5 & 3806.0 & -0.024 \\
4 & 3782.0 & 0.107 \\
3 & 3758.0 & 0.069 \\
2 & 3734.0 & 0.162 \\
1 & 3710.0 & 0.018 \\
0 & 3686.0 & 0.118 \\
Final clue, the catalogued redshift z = 0.605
